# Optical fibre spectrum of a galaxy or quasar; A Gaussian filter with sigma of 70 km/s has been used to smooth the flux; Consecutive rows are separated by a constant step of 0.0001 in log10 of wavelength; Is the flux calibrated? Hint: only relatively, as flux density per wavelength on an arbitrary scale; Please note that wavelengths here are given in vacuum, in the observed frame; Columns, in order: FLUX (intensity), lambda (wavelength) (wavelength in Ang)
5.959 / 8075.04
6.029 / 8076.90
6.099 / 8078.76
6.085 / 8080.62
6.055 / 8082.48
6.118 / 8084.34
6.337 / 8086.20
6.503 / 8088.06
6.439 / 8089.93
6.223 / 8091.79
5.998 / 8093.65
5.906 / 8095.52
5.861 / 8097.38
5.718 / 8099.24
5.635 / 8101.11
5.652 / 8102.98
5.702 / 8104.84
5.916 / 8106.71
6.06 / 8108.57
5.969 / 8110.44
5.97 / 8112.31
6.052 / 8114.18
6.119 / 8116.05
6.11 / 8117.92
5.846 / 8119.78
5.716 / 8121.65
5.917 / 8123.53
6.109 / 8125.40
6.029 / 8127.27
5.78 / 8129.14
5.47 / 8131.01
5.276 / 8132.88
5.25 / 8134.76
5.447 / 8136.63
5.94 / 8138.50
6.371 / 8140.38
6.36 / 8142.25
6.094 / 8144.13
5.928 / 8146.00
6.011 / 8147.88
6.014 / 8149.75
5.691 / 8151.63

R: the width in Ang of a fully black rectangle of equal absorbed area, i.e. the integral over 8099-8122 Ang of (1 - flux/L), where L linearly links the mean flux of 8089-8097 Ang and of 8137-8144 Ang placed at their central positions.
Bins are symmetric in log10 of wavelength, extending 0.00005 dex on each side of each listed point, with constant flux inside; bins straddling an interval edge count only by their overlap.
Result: 0.9 Ang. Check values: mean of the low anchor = 6.13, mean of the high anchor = 6.14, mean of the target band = 5.89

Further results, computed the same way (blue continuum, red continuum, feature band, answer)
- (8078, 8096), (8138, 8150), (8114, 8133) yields 0.8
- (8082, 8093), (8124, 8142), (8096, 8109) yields 0.7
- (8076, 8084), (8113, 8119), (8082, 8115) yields 0.4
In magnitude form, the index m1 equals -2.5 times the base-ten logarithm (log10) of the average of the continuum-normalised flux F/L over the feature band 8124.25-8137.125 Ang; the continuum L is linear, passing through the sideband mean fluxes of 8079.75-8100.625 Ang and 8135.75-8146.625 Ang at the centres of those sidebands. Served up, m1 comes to 0.08 mag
